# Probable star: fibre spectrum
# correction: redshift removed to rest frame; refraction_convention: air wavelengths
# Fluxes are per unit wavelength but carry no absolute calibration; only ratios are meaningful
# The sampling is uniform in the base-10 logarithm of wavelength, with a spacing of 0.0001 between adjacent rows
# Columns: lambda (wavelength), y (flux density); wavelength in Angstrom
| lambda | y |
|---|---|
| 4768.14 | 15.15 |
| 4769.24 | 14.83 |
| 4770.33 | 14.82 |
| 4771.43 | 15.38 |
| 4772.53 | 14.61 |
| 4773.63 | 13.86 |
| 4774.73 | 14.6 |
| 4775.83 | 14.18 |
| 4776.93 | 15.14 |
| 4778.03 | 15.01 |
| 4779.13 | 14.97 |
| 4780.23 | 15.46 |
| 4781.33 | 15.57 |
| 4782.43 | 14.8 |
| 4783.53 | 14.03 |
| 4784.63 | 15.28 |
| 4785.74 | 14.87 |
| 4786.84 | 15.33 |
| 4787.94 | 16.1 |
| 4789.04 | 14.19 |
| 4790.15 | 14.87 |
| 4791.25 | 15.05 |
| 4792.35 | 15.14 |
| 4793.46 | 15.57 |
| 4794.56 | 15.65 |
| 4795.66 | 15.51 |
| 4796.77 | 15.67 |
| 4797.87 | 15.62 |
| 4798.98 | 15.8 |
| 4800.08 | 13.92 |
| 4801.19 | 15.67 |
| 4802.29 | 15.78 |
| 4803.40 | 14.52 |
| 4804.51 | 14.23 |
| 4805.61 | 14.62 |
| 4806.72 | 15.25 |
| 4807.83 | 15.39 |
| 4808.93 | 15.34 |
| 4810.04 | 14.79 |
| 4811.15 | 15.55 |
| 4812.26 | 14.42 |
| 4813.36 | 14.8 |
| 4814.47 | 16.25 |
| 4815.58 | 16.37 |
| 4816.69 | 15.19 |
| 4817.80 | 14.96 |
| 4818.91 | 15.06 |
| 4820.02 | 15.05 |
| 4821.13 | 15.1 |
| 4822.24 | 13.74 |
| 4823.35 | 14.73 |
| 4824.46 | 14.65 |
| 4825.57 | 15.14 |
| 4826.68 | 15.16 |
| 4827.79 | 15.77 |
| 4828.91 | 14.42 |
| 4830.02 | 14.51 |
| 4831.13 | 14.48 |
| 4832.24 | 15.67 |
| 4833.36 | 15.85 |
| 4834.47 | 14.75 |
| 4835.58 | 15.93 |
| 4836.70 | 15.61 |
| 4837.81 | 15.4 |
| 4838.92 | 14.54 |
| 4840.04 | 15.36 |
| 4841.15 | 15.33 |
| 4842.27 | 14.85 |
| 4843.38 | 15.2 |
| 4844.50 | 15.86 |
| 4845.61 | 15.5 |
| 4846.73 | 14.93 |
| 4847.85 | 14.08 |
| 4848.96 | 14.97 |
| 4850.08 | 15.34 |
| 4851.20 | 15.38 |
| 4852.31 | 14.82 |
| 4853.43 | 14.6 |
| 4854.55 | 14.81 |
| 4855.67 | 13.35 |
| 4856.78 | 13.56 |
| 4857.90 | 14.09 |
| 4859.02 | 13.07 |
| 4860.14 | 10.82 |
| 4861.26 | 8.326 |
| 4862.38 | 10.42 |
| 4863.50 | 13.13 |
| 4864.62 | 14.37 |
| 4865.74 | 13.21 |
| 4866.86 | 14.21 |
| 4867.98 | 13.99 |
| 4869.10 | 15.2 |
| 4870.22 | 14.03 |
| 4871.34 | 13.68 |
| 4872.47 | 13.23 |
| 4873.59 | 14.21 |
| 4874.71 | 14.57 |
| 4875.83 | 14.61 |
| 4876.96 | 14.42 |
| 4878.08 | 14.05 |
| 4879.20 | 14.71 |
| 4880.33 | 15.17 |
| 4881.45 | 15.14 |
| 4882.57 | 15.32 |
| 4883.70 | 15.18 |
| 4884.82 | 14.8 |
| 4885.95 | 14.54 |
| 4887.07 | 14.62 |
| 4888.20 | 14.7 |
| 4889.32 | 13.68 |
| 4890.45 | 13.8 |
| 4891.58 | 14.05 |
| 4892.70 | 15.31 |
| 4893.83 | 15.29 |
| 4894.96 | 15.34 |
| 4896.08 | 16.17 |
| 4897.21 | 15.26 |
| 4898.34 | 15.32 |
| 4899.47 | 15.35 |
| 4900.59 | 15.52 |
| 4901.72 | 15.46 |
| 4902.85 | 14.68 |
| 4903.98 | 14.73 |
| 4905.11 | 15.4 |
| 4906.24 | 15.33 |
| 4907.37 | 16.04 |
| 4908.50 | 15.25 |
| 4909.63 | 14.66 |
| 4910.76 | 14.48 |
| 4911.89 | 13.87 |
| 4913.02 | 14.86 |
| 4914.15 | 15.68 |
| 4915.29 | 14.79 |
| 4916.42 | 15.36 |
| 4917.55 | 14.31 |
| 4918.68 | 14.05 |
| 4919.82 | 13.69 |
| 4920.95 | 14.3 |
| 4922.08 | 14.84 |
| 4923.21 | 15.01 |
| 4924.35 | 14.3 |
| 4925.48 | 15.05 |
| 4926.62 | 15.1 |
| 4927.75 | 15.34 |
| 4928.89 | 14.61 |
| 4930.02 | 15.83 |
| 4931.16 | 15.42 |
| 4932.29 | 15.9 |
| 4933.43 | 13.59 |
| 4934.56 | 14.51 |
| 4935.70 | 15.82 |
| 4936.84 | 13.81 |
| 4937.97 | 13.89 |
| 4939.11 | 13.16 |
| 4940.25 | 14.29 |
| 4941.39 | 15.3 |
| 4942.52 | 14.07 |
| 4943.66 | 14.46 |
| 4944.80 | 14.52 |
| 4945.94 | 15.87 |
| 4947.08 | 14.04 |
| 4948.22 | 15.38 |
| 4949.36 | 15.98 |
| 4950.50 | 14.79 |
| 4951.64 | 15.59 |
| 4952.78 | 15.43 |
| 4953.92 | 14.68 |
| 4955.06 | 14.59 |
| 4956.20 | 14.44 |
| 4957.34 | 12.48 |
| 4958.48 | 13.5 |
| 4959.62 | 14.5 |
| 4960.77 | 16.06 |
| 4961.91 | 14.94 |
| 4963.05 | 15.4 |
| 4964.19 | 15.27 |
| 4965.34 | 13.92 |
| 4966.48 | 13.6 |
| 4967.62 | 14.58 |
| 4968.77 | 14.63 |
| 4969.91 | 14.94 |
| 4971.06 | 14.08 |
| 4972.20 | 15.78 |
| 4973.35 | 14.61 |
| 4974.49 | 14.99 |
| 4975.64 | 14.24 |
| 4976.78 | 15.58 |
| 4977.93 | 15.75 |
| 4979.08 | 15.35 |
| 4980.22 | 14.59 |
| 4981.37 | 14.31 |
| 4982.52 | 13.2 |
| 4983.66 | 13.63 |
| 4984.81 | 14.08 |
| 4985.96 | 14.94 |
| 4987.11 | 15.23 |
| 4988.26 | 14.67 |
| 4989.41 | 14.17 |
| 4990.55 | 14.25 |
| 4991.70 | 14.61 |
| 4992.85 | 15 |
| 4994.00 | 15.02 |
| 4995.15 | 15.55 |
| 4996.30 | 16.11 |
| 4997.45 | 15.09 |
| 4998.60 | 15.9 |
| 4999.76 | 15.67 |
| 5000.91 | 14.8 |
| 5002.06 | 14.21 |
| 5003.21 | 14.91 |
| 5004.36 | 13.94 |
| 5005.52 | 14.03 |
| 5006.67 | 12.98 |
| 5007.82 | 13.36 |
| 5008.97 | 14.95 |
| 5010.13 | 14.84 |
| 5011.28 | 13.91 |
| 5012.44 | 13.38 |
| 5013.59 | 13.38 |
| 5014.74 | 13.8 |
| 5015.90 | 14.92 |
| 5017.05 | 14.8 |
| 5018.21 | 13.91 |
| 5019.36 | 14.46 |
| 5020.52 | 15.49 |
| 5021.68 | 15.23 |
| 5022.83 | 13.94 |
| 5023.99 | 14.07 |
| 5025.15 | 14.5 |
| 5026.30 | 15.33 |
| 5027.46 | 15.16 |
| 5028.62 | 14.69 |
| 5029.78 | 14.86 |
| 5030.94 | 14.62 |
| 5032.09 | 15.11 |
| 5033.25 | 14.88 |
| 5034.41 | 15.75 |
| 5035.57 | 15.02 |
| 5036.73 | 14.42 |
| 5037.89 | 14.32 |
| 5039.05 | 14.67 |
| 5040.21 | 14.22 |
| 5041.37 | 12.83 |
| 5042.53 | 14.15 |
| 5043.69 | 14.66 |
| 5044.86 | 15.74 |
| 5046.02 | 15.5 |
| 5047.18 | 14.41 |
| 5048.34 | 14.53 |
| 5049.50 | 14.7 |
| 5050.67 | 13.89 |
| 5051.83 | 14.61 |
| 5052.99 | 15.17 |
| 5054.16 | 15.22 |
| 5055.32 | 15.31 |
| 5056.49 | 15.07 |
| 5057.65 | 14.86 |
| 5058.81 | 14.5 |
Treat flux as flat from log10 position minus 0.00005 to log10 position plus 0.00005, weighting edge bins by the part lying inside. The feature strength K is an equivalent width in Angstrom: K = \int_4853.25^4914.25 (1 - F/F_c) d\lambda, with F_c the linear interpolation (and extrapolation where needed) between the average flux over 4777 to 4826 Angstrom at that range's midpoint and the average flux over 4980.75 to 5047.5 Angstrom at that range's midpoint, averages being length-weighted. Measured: 2.3 Angstrom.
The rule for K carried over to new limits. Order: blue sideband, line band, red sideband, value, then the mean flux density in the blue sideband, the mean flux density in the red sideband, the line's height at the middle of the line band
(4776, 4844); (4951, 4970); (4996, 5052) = 0.2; 15.1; 14.6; 14.7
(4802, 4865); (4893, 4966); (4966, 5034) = -1.1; 14.6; 14.6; 14.6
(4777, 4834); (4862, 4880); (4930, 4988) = 1.2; 15.1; 14.7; 14.9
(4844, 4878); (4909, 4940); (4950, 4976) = -0.7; 13.9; 14.7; 14.4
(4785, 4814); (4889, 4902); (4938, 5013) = -0.2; 15.1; 14.6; 14.9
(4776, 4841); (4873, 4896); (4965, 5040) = 0.3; 15.1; 14.6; 14.9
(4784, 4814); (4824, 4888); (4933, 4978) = 2.3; 15.1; 14.7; 15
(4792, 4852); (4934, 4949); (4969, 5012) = 0.3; 15.2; 14.7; 14.8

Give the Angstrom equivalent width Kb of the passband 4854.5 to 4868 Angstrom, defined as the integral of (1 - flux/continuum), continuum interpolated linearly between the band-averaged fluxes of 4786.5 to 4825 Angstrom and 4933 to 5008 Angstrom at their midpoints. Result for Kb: 2.0 Angstrom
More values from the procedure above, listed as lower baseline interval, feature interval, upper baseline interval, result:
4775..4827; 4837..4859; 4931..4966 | 0.2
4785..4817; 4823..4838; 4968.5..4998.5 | 0.0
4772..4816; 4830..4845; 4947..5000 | -0.2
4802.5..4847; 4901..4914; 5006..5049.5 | -0.1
